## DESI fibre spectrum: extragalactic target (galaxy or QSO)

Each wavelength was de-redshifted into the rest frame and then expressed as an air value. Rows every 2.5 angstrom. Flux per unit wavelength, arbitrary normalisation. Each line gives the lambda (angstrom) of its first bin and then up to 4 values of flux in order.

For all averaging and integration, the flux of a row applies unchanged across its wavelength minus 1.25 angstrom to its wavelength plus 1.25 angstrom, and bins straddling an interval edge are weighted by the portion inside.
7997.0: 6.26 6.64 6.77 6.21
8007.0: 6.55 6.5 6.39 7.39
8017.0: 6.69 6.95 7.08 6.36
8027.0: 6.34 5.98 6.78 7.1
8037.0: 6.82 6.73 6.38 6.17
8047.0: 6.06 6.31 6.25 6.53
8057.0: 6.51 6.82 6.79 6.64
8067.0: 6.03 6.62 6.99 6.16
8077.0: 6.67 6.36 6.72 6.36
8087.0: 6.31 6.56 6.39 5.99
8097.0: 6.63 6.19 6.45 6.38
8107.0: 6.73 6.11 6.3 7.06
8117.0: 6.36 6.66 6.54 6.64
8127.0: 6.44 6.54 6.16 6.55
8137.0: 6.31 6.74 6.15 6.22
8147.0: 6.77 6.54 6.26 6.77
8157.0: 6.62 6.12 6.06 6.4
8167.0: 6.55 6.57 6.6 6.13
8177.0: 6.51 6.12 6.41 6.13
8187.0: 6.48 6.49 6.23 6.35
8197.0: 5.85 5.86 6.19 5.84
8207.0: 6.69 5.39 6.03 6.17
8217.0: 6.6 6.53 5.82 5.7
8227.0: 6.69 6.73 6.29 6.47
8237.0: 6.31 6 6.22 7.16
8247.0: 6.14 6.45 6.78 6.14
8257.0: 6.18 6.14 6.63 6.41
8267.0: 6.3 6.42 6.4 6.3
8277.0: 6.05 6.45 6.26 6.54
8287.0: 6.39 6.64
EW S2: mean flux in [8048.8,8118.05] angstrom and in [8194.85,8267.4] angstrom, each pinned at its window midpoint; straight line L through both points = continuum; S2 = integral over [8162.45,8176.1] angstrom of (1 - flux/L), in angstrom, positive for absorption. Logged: -0.2 angstrom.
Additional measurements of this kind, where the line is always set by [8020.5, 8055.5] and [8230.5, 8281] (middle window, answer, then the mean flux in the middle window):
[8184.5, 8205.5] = 0.8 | 6.16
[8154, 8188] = 0.2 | 6.38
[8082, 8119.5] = 0.1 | 6.43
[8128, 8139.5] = 0.0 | 6.43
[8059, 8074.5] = -0.3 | 6.6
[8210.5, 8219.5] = 0.2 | 6.28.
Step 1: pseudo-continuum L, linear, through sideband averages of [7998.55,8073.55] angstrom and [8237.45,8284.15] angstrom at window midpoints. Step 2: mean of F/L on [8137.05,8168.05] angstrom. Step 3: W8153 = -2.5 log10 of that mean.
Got 0.01 mag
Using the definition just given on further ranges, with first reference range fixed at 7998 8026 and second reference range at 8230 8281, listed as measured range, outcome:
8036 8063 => 0.02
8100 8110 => 0.02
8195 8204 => 0.08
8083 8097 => 0.04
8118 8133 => 0.01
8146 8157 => -0.01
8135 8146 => 0.02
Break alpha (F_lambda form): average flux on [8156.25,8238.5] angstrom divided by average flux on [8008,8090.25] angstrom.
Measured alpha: 0.96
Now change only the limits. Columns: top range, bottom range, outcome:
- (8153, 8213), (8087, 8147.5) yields 0.97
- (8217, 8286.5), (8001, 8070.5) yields 0.97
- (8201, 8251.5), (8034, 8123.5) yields 0.97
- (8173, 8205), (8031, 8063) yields 0.95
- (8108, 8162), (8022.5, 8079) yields 0.99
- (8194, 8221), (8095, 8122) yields 0.95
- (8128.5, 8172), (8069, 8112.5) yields 1.00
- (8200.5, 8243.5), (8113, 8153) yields 0.96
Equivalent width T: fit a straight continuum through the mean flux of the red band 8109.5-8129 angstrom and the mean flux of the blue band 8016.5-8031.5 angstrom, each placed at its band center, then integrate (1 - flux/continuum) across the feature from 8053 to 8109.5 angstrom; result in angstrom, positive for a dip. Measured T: 0.6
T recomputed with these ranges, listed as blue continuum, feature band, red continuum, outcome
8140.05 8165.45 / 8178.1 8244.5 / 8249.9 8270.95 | 1.6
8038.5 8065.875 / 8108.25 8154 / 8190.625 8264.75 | -0.7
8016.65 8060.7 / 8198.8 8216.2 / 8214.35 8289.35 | 1.0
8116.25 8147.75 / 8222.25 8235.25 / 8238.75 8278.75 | 0.1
